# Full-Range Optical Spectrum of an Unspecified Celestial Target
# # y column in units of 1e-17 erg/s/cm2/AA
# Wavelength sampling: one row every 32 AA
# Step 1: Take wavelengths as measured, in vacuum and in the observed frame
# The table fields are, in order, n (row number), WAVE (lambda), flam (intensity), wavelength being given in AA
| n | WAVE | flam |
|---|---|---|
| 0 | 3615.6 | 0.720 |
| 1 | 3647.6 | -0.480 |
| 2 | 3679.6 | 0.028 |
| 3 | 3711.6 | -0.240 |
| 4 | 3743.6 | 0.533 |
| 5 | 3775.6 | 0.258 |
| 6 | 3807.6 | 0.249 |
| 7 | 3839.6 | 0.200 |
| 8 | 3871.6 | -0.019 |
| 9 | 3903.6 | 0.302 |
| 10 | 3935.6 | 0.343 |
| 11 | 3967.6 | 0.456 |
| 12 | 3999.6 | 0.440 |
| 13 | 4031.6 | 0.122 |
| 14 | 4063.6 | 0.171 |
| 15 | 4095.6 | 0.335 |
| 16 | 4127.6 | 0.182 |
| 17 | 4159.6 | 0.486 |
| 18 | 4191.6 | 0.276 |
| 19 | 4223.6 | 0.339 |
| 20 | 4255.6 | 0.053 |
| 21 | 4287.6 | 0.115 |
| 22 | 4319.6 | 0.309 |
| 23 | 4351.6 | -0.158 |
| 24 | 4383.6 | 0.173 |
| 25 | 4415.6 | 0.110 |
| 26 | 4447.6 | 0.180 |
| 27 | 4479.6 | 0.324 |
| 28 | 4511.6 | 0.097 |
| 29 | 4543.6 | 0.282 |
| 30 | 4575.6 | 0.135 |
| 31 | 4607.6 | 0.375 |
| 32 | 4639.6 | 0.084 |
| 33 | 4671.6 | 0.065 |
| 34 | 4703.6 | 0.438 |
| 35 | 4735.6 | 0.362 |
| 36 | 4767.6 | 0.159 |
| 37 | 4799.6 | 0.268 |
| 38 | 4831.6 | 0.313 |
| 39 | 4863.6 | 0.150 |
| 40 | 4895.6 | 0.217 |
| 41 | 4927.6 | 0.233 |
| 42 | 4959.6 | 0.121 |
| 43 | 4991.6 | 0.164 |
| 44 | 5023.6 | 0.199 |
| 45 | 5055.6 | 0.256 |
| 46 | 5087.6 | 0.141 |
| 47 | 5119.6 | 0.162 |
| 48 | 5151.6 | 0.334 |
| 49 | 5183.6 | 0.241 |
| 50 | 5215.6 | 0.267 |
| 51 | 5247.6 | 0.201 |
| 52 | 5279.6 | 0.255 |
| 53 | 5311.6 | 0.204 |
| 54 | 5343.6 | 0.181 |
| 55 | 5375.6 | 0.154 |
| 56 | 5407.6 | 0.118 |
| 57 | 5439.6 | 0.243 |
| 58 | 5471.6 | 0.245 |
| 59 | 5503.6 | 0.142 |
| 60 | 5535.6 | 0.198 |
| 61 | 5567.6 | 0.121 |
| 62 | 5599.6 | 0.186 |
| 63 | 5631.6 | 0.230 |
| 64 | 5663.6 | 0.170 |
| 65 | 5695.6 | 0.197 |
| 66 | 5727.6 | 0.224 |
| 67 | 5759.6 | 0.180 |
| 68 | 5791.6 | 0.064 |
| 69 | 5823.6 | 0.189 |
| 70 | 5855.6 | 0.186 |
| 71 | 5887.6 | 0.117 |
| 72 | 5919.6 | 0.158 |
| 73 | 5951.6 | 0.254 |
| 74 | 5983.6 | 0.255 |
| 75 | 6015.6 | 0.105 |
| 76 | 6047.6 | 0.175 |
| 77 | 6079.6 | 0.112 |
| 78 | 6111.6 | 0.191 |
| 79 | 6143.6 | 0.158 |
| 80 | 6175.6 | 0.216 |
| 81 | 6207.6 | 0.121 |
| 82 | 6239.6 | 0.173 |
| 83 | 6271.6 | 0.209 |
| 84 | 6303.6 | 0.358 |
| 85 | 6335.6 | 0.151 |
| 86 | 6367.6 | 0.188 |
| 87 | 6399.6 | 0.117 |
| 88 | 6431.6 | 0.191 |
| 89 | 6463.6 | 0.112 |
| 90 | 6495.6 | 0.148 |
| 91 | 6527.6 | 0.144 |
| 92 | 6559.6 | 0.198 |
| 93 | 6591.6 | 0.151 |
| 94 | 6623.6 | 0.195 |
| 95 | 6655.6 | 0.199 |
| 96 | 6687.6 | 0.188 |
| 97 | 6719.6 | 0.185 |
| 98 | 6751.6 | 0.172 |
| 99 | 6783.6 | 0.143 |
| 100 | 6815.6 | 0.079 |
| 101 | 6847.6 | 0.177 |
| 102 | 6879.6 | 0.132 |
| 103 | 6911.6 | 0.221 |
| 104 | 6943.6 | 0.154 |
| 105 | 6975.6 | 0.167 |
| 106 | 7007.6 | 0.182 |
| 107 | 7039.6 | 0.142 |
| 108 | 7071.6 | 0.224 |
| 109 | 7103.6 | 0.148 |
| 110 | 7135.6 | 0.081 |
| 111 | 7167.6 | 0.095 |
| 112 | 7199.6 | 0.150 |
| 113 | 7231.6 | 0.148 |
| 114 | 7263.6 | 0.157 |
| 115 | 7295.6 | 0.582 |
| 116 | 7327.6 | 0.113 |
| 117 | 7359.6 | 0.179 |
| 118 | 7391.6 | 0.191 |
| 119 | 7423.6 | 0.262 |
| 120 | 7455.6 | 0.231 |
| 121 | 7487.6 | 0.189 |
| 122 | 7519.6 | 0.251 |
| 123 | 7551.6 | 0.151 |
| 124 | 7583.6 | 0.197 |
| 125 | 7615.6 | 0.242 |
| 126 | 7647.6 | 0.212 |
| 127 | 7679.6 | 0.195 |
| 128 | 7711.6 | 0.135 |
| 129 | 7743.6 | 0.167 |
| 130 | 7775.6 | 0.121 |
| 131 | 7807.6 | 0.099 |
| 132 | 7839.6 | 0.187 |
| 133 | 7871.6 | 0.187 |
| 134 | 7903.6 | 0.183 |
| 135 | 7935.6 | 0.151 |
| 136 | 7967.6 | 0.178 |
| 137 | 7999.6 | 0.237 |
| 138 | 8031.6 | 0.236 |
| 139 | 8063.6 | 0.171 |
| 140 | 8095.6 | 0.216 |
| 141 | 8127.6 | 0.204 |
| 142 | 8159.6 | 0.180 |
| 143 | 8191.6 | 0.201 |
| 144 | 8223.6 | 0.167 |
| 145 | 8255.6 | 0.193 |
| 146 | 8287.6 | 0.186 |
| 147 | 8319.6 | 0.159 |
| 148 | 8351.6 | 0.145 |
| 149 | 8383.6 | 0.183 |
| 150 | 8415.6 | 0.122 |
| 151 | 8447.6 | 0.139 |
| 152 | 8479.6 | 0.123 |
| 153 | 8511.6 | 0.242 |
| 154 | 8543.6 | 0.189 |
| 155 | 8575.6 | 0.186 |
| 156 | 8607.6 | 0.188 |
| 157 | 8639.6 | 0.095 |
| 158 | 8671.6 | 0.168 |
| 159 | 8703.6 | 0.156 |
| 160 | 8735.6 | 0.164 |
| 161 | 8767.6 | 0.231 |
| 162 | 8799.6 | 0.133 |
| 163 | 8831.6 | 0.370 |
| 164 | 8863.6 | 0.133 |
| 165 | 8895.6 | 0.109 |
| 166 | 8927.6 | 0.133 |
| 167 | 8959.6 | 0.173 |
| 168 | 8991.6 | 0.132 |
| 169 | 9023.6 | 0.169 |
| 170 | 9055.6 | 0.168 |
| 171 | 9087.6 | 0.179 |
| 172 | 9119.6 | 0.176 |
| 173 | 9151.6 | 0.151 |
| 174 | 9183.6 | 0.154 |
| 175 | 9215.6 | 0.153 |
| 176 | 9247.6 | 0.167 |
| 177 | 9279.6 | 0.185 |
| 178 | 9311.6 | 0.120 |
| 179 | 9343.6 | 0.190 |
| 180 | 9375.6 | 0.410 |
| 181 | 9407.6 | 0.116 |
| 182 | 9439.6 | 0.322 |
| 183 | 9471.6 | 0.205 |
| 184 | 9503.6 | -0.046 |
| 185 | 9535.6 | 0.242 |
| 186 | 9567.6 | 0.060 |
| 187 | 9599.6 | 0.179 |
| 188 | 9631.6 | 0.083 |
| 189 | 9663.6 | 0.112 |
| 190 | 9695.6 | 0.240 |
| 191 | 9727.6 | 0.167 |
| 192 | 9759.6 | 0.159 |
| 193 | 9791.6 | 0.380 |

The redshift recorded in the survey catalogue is 0.958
